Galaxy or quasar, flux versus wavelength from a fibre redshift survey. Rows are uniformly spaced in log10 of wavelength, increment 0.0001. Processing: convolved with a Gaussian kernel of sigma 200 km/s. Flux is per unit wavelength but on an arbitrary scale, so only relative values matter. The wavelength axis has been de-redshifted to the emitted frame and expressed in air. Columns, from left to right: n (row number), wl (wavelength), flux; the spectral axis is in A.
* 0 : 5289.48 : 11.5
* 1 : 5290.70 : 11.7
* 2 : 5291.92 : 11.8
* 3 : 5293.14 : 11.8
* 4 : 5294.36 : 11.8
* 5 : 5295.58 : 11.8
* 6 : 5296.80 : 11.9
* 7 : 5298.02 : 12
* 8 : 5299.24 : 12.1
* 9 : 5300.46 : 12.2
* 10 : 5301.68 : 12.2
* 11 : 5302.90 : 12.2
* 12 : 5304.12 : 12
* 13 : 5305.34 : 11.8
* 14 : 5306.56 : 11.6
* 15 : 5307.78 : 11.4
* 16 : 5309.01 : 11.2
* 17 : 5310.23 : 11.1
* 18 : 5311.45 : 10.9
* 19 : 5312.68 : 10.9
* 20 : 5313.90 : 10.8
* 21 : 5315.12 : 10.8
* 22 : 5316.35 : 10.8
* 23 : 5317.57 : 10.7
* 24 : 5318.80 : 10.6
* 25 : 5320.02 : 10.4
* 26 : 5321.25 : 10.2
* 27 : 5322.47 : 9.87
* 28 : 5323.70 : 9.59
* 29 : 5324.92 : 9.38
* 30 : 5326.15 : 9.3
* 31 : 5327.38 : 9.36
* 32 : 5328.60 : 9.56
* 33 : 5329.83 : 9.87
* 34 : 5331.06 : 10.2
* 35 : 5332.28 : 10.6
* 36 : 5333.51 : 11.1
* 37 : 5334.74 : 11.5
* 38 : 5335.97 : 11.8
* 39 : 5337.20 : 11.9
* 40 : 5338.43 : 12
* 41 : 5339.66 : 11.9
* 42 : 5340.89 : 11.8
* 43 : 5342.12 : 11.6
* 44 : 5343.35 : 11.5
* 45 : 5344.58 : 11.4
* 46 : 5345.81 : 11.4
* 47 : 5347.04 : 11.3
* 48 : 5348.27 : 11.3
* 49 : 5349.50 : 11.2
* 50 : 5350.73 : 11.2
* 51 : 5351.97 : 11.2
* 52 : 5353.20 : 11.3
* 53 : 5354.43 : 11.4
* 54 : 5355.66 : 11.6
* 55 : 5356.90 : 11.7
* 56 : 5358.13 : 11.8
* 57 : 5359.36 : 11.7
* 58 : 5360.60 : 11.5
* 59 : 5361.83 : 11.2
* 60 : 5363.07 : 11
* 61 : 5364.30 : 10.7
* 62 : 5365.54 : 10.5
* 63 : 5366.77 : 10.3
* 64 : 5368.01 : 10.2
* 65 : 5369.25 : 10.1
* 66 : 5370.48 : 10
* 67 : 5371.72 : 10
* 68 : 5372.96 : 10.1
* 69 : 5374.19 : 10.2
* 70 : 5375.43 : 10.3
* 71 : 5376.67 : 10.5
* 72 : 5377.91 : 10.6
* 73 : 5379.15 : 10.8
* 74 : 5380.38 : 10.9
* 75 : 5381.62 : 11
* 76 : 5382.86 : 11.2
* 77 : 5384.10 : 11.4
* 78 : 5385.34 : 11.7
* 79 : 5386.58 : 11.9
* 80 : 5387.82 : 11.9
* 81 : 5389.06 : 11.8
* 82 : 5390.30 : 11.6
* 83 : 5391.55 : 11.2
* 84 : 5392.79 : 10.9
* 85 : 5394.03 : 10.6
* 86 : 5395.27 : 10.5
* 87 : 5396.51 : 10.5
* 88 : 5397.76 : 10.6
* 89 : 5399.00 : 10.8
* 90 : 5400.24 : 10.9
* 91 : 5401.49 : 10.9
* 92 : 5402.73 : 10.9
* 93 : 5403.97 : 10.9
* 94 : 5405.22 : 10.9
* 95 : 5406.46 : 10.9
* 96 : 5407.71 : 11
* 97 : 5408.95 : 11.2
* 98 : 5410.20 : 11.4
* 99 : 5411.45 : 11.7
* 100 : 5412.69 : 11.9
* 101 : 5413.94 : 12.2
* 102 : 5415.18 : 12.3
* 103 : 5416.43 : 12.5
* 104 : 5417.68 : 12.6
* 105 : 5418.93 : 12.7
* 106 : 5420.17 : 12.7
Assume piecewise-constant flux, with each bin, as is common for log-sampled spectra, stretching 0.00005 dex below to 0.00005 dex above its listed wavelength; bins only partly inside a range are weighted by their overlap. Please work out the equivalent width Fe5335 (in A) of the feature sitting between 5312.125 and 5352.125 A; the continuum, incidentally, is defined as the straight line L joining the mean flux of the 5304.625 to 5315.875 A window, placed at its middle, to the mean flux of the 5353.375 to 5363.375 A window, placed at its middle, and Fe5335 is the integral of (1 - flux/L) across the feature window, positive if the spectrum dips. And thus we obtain 1.8 A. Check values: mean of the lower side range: 11.2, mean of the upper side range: 11.5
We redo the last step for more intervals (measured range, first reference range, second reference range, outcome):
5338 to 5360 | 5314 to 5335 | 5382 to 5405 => -2.04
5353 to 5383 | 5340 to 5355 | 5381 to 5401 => 1.25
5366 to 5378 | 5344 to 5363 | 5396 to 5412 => 1.09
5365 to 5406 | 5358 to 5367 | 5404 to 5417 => 1.84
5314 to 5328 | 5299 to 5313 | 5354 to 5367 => 1.72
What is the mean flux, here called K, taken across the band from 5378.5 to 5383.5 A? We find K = 11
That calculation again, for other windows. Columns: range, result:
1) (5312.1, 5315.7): 10.9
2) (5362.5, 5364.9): 10.9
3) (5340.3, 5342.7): 11.7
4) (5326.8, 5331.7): 9.77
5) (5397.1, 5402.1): 10.8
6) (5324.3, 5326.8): 9.34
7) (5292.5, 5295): 11.8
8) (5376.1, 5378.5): 10.5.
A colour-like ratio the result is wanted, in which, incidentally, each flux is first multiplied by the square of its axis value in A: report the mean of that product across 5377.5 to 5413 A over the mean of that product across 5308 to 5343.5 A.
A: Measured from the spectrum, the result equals 1.1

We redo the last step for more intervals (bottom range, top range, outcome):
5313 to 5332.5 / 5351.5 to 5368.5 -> 1.12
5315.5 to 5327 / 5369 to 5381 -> 1.05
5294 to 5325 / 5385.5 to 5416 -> 1.04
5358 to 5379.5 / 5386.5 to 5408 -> 1.05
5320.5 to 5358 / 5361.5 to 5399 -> 1.00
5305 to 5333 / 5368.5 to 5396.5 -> 1.06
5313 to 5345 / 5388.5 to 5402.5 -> 1.05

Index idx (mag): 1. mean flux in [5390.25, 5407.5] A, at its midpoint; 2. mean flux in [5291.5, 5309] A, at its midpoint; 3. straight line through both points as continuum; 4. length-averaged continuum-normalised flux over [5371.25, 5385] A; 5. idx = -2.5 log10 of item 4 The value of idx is 0.039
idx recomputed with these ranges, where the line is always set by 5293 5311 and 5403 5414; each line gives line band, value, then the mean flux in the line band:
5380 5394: 0.00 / 11.4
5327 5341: 0.07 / 11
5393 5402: 0.06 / 10.7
